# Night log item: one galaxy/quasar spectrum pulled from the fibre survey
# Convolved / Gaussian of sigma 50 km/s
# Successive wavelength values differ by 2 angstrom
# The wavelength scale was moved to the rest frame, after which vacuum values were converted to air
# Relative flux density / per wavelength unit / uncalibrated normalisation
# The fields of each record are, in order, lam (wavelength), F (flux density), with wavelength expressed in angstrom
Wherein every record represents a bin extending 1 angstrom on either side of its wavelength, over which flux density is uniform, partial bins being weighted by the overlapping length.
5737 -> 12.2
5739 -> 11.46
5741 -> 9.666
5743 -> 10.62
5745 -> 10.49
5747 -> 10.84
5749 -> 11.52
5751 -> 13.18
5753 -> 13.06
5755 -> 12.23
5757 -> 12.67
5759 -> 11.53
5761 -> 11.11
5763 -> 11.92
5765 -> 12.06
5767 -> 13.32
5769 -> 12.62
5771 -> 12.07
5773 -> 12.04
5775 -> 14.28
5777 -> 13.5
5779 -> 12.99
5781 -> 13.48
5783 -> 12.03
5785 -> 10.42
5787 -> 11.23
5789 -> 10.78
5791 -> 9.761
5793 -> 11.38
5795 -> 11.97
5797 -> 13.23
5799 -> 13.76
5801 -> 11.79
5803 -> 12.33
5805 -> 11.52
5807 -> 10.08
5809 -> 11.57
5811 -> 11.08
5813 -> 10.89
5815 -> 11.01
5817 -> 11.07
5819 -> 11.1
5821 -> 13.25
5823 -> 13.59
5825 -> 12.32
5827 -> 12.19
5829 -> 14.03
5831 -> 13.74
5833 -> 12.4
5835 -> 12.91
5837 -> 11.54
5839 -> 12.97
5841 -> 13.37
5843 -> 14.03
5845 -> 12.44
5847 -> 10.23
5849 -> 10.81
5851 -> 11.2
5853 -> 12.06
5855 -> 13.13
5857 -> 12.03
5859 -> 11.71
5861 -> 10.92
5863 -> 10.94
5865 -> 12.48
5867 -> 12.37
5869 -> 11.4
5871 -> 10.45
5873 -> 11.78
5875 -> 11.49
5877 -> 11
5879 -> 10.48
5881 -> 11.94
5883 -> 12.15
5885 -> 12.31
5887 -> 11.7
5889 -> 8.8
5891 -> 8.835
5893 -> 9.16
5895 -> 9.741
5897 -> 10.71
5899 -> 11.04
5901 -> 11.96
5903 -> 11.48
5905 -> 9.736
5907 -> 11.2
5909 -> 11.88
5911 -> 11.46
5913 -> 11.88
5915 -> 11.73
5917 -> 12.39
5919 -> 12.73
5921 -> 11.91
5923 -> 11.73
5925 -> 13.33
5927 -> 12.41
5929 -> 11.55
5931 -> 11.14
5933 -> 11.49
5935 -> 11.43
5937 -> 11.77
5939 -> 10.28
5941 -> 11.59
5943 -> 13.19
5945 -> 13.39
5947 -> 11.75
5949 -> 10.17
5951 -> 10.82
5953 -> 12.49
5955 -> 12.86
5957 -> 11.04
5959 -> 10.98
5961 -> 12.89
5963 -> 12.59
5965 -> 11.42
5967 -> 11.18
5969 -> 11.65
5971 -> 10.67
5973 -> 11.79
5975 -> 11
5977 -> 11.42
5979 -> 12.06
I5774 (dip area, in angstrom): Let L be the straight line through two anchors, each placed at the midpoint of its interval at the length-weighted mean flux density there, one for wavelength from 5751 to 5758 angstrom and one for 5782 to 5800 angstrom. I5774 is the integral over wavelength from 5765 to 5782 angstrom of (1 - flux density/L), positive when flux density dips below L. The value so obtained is -1.2 angstrom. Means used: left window 12.7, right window 11.6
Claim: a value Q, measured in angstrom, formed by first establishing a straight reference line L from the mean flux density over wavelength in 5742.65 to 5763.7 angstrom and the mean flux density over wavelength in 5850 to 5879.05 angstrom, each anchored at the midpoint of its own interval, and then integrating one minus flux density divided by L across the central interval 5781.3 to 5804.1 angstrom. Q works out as -0.1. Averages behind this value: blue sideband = 11.8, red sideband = 11.6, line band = 11.8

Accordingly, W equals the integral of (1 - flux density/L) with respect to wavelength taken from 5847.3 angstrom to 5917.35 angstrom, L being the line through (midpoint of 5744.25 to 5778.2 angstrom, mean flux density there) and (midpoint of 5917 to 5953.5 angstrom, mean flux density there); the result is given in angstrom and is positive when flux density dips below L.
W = 4.3 angstrom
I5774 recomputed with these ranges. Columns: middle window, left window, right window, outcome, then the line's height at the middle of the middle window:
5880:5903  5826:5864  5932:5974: 2.3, 12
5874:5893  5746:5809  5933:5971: 1.6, 11.9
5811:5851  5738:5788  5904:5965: -1.1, 11.9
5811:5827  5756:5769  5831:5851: 0.5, 12.3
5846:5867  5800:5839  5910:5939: 0.7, 12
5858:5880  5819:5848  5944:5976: 1.9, 12.4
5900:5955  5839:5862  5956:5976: -0.3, 11.7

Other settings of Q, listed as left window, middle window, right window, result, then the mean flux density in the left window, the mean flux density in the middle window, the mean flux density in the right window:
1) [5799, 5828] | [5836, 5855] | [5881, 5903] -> -1.3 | 11.8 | 12.1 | 10.7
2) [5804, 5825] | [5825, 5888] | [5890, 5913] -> -4.9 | 11.6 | 12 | 10.7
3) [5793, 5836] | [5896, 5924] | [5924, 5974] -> 0.7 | 12.2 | 11.6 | 11.8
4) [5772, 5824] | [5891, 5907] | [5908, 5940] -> 1.8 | 11.9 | 10.5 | 11.8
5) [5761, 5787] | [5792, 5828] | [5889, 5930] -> 0.7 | 12.5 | 11.9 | 11.3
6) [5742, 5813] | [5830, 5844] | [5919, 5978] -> -1.3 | 11.9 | 13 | 11.7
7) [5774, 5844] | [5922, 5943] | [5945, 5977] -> 0.0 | 12.2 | 11.7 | 11.6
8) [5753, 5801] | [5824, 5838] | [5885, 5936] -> -1.1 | 12.2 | 12.7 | 11.3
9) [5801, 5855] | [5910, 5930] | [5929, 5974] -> -0.6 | 12.1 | 12.1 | 11.7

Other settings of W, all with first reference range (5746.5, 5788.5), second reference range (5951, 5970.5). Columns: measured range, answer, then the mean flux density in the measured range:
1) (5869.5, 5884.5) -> 0.8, 11.4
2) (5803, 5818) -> 1.3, 11.1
